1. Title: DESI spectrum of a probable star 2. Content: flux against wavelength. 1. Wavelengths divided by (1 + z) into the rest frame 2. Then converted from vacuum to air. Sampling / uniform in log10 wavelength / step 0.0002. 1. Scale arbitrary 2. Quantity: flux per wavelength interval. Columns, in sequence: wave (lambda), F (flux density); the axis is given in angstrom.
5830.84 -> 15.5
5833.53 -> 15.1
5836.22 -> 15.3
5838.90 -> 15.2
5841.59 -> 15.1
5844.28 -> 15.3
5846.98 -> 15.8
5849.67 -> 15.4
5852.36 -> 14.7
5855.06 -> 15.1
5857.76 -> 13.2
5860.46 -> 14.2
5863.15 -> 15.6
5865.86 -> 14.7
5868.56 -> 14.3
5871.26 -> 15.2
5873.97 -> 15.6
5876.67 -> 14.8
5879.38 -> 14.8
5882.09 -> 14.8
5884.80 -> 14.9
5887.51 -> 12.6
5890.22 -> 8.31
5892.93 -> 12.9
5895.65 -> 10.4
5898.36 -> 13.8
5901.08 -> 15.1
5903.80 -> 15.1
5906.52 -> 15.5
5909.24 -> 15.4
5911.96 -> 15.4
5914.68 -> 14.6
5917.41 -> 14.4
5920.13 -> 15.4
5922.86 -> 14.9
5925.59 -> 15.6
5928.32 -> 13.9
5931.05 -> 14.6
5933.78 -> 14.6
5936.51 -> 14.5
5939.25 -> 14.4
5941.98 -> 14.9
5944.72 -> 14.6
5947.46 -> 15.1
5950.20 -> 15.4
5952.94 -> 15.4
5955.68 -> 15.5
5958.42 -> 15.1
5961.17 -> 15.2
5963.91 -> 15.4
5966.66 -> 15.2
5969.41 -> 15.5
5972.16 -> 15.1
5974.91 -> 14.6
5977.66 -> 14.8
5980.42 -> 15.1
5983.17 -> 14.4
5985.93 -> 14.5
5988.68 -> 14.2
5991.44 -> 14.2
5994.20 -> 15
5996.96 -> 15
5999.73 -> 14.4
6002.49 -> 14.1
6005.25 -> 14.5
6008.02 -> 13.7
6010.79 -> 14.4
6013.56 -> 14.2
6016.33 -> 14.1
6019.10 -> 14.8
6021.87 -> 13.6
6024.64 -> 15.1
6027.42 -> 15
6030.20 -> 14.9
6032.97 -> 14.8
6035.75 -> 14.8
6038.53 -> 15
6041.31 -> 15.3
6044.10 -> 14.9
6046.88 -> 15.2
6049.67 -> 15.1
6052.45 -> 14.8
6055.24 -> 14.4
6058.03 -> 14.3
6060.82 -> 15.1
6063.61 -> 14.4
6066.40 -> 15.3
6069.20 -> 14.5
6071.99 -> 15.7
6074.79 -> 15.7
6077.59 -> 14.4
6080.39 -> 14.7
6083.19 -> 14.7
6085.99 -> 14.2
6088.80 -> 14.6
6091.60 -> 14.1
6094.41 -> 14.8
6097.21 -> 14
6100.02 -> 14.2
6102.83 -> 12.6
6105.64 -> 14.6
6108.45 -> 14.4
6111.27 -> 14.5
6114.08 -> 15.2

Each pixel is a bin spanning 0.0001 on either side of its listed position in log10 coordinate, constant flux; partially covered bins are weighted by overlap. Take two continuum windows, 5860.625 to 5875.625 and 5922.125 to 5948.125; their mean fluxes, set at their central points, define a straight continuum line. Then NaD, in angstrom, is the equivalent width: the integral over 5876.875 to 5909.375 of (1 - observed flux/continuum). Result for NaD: 2.8 angstrom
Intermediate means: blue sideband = 15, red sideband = 14.7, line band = 13.6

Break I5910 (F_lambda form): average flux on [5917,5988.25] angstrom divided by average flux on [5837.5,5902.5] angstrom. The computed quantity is 1.05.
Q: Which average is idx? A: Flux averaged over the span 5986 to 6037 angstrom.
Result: 14.5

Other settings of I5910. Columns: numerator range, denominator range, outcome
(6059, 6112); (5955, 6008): 0.98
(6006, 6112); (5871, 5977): 1.00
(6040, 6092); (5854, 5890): 1.03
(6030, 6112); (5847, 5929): 1.02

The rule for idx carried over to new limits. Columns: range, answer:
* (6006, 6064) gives 14.7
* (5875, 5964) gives 14.5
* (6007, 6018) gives 14.1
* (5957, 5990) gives 14.9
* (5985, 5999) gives 14.6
